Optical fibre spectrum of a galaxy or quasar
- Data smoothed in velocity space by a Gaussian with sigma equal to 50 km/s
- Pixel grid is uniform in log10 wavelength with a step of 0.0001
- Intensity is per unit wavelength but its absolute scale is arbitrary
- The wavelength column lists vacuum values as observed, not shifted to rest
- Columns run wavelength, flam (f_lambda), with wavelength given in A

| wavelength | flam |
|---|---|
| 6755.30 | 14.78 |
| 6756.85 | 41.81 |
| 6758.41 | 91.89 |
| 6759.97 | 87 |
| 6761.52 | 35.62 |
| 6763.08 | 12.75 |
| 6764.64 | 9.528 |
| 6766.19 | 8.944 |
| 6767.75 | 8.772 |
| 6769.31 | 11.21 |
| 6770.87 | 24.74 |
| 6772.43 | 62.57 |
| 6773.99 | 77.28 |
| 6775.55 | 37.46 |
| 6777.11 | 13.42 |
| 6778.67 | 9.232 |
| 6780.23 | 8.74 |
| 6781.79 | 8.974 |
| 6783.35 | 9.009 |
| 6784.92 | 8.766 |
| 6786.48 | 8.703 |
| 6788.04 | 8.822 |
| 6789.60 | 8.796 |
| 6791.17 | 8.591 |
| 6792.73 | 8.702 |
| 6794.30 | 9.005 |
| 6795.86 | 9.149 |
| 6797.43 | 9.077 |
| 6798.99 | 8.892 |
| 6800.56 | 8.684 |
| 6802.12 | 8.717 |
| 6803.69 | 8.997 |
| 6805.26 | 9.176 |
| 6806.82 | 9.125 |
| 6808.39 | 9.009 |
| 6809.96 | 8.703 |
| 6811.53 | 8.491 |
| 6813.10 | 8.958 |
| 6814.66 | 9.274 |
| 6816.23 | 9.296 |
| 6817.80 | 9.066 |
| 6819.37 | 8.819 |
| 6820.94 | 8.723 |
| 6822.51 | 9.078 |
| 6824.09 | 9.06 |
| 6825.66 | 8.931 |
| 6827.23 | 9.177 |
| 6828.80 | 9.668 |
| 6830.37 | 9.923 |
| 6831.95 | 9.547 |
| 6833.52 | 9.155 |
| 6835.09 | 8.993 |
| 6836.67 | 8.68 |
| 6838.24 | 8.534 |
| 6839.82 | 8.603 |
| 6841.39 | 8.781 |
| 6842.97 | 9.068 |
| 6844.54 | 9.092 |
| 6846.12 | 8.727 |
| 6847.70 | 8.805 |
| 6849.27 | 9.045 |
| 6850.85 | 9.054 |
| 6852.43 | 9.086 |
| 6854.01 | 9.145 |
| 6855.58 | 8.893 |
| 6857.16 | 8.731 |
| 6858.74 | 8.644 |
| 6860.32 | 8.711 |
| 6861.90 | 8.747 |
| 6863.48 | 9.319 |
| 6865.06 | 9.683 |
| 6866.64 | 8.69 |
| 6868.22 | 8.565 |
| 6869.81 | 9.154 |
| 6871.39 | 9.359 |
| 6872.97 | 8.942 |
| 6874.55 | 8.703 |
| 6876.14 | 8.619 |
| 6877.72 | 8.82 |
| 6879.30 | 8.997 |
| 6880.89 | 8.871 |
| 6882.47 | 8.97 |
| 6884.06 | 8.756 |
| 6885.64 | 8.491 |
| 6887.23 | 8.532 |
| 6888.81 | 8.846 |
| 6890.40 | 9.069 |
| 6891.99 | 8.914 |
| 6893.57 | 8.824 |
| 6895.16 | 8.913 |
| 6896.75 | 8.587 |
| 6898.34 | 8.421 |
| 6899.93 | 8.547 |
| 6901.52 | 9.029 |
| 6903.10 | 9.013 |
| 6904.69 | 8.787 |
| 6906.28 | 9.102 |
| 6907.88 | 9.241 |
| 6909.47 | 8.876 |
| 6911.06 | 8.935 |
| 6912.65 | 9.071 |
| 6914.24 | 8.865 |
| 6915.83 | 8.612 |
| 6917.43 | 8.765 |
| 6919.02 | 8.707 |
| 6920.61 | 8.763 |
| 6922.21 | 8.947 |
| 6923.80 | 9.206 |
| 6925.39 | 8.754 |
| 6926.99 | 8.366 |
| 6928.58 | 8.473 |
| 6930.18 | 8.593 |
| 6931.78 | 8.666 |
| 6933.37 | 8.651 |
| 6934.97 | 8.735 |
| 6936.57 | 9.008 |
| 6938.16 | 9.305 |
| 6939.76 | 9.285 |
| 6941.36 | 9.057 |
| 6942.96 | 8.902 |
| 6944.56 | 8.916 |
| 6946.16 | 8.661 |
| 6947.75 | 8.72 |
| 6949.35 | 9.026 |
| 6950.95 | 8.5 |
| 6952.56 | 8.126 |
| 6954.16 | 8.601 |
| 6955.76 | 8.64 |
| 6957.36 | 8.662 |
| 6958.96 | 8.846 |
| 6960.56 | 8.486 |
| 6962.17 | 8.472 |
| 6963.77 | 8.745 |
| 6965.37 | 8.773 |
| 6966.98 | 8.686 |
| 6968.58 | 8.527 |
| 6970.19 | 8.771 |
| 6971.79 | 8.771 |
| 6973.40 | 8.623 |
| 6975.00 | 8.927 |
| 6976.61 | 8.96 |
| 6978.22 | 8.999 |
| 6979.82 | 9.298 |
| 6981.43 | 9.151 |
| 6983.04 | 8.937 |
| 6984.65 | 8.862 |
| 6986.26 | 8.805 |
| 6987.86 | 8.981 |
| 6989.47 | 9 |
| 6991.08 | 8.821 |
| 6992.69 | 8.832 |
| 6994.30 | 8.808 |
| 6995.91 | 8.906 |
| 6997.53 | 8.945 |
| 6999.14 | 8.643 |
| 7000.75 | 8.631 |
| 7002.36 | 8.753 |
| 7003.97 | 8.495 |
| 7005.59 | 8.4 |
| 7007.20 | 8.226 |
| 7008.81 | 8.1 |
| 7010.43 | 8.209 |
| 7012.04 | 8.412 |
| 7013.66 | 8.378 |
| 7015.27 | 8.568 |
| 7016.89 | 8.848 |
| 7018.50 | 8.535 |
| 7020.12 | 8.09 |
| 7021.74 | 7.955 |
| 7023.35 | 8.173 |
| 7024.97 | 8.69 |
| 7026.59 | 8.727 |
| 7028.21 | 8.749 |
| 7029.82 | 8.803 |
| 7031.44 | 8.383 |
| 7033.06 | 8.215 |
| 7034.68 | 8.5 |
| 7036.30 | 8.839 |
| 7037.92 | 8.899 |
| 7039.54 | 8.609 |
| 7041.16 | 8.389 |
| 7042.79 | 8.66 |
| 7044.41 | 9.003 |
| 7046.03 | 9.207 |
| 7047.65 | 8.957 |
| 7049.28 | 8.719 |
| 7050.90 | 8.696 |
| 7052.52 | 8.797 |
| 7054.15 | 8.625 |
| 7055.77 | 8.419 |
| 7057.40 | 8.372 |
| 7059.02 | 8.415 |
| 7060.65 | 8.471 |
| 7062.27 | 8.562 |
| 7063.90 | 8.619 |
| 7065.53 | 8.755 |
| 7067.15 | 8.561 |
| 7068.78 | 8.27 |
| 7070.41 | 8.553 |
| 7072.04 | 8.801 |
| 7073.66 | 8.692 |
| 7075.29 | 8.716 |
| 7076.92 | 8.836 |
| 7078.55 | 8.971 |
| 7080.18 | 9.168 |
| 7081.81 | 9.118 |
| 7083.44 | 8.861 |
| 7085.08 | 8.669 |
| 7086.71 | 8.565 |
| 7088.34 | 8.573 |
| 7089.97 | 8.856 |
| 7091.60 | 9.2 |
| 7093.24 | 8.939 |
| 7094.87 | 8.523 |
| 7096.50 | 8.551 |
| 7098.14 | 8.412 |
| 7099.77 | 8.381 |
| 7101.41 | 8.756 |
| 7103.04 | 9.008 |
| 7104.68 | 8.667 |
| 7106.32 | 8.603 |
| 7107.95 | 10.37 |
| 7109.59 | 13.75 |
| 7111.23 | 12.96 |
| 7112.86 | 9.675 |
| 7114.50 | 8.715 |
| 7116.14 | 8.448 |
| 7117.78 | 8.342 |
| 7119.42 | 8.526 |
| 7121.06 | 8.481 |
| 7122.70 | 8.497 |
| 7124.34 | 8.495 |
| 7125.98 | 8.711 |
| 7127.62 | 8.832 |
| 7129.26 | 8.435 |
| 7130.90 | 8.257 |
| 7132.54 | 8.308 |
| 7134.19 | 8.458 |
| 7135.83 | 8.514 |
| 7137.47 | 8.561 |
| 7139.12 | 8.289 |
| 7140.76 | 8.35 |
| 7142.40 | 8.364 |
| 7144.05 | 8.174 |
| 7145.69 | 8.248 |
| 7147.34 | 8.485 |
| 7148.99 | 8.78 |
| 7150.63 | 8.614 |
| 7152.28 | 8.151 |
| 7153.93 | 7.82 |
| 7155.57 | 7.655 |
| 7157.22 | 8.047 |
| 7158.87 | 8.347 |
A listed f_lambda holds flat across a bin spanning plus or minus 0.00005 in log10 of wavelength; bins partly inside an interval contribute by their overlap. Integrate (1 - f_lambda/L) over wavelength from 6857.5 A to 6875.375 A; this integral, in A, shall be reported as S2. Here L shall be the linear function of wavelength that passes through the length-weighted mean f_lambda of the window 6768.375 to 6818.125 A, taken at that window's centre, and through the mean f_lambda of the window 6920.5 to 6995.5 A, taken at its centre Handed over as 4.4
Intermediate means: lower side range 14.3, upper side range 8.8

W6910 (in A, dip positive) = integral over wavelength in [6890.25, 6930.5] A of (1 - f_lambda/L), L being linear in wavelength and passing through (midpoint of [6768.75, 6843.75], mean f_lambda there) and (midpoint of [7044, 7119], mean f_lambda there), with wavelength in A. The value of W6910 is 8.5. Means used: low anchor 12.6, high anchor 8.96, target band 8.82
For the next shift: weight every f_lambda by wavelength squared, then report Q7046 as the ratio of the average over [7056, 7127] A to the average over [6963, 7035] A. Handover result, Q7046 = 1.1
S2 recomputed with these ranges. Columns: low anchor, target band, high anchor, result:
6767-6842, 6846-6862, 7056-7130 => 4.1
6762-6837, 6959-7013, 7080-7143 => 9.0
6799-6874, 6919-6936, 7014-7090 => 0.2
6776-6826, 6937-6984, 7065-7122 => 1.7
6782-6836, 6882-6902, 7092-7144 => 0.5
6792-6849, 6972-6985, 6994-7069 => -0.4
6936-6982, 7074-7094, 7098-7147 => 0.1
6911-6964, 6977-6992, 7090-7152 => -0.3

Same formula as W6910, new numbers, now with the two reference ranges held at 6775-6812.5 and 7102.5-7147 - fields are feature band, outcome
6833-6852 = 2.0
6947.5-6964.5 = 1.6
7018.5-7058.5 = 2.8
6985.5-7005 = 1.2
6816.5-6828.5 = 1.2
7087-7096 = 0.3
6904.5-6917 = 1.0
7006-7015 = 1.0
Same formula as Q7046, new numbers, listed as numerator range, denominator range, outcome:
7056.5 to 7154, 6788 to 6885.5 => 1.06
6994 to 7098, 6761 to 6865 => 0.77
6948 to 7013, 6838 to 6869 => 1.01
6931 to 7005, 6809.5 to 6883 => 1.02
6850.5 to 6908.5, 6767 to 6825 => 0.67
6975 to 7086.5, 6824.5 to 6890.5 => 1.02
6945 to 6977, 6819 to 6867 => 1.00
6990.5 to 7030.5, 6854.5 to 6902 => 1.00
